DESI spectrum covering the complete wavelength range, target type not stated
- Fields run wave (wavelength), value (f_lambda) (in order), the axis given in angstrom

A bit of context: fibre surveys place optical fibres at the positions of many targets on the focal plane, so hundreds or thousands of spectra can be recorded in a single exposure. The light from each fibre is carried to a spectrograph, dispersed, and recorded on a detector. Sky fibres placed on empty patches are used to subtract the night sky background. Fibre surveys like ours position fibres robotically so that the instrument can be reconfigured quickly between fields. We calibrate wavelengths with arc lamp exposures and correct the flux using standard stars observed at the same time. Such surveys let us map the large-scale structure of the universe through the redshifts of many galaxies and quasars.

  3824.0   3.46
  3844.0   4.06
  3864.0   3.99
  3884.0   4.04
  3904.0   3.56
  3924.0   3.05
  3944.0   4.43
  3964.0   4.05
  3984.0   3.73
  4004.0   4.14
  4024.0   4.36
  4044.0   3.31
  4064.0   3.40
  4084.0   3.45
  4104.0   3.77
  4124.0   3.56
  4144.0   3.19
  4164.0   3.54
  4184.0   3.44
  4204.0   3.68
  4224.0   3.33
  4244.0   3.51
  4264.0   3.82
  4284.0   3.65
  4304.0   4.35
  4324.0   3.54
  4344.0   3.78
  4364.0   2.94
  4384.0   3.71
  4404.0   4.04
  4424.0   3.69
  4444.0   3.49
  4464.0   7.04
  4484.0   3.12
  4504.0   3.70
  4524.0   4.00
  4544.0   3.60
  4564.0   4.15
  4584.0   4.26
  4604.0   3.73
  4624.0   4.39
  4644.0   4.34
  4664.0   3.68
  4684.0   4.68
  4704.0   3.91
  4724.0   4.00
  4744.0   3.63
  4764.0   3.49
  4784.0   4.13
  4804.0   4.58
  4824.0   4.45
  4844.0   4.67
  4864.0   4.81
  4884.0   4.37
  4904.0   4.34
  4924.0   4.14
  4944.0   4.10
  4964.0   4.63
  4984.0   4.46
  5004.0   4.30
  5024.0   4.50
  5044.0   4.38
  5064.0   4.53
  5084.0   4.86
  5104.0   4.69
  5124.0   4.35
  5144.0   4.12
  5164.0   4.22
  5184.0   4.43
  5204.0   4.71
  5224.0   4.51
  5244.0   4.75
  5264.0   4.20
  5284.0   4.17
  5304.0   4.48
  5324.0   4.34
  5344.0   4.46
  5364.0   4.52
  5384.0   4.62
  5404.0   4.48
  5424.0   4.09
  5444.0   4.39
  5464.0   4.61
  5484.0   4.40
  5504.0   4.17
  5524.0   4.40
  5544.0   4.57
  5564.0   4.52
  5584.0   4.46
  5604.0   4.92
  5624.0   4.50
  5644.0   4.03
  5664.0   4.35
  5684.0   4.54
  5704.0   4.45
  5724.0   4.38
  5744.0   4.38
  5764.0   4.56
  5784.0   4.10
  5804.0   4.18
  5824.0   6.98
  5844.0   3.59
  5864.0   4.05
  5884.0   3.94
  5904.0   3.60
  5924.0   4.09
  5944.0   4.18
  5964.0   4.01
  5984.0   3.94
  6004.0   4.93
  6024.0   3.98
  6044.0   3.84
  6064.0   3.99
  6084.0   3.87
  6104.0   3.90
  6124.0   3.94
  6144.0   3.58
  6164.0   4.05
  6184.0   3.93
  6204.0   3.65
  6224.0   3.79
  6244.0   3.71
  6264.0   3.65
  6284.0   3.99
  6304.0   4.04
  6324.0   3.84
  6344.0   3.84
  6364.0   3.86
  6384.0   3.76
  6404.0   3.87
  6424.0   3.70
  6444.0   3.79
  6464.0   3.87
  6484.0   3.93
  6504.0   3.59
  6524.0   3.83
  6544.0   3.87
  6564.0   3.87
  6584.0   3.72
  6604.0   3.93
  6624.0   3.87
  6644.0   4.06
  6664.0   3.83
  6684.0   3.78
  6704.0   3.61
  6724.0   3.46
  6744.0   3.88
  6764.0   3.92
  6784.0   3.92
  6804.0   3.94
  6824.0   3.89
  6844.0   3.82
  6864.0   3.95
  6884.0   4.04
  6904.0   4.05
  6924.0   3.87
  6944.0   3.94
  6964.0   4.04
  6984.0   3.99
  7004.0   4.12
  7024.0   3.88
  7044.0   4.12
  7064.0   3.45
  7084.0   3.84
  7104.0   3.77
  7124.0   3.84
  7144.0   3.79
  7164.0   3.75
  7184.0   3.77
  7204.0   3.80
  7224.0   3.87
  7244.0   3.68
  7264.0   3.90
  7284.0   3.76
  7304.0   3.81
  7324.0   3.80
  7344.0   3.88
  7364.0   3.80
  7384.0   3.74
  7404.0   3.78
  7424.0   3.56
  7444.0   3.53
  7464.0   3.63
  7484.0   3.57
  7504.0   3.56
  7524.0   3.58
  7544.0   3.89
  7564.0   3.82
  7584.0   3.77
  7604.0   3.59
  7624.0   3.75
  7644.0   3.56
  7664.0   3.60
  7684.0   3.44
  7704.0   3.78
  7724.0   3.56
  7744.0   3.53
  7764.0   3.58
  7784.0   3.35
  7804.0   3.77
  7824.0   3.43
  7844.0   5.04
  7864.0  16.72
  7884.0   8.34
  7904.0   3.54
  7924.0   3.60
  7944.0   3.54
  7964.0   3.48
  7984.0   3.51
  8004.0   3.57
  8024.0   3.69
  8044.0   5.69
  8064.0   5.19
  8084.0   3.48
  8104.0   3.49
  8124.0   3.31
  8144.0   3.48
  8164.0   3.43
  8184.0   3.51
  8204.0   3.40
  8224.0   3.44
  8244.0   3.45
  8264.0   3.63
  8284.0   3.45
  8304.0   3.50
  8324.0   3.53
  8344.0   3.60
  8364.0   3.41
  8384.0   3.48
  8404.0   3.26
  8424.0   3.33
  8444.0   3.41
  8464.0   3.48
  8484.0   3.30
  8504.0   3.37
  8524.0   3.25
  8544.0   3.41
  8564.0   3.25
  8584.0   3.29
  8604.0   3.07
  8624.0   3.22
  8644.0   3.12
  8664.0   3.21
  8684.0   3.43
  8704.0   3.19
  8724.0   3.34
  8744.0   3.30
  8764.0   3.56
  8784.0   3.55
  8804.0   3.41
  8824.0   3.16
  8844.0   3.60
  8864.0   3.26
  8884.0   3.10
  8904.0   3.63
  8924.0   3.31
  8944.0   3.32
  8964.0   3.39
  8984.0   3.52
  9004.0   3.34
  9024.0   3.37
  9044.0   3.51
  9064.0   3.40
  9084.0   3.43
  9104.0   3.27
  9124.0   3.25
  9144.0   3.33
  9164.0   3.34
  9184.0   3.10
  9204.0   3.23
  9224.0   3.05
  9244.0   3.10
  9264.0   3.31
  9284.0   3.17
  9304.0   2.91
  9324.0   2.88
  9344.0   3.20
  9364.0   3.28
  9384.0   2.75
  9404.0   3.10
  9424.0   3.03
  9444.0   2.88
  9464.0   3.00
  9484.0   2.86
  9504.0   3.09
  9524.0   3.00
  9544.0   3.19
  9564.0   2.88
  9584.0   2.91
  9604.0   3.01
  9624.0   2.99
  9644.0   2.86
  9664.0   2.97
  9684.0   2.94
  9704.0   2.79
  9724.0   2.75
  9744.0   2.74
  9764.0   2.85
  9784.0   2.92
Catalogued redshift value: 0.198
